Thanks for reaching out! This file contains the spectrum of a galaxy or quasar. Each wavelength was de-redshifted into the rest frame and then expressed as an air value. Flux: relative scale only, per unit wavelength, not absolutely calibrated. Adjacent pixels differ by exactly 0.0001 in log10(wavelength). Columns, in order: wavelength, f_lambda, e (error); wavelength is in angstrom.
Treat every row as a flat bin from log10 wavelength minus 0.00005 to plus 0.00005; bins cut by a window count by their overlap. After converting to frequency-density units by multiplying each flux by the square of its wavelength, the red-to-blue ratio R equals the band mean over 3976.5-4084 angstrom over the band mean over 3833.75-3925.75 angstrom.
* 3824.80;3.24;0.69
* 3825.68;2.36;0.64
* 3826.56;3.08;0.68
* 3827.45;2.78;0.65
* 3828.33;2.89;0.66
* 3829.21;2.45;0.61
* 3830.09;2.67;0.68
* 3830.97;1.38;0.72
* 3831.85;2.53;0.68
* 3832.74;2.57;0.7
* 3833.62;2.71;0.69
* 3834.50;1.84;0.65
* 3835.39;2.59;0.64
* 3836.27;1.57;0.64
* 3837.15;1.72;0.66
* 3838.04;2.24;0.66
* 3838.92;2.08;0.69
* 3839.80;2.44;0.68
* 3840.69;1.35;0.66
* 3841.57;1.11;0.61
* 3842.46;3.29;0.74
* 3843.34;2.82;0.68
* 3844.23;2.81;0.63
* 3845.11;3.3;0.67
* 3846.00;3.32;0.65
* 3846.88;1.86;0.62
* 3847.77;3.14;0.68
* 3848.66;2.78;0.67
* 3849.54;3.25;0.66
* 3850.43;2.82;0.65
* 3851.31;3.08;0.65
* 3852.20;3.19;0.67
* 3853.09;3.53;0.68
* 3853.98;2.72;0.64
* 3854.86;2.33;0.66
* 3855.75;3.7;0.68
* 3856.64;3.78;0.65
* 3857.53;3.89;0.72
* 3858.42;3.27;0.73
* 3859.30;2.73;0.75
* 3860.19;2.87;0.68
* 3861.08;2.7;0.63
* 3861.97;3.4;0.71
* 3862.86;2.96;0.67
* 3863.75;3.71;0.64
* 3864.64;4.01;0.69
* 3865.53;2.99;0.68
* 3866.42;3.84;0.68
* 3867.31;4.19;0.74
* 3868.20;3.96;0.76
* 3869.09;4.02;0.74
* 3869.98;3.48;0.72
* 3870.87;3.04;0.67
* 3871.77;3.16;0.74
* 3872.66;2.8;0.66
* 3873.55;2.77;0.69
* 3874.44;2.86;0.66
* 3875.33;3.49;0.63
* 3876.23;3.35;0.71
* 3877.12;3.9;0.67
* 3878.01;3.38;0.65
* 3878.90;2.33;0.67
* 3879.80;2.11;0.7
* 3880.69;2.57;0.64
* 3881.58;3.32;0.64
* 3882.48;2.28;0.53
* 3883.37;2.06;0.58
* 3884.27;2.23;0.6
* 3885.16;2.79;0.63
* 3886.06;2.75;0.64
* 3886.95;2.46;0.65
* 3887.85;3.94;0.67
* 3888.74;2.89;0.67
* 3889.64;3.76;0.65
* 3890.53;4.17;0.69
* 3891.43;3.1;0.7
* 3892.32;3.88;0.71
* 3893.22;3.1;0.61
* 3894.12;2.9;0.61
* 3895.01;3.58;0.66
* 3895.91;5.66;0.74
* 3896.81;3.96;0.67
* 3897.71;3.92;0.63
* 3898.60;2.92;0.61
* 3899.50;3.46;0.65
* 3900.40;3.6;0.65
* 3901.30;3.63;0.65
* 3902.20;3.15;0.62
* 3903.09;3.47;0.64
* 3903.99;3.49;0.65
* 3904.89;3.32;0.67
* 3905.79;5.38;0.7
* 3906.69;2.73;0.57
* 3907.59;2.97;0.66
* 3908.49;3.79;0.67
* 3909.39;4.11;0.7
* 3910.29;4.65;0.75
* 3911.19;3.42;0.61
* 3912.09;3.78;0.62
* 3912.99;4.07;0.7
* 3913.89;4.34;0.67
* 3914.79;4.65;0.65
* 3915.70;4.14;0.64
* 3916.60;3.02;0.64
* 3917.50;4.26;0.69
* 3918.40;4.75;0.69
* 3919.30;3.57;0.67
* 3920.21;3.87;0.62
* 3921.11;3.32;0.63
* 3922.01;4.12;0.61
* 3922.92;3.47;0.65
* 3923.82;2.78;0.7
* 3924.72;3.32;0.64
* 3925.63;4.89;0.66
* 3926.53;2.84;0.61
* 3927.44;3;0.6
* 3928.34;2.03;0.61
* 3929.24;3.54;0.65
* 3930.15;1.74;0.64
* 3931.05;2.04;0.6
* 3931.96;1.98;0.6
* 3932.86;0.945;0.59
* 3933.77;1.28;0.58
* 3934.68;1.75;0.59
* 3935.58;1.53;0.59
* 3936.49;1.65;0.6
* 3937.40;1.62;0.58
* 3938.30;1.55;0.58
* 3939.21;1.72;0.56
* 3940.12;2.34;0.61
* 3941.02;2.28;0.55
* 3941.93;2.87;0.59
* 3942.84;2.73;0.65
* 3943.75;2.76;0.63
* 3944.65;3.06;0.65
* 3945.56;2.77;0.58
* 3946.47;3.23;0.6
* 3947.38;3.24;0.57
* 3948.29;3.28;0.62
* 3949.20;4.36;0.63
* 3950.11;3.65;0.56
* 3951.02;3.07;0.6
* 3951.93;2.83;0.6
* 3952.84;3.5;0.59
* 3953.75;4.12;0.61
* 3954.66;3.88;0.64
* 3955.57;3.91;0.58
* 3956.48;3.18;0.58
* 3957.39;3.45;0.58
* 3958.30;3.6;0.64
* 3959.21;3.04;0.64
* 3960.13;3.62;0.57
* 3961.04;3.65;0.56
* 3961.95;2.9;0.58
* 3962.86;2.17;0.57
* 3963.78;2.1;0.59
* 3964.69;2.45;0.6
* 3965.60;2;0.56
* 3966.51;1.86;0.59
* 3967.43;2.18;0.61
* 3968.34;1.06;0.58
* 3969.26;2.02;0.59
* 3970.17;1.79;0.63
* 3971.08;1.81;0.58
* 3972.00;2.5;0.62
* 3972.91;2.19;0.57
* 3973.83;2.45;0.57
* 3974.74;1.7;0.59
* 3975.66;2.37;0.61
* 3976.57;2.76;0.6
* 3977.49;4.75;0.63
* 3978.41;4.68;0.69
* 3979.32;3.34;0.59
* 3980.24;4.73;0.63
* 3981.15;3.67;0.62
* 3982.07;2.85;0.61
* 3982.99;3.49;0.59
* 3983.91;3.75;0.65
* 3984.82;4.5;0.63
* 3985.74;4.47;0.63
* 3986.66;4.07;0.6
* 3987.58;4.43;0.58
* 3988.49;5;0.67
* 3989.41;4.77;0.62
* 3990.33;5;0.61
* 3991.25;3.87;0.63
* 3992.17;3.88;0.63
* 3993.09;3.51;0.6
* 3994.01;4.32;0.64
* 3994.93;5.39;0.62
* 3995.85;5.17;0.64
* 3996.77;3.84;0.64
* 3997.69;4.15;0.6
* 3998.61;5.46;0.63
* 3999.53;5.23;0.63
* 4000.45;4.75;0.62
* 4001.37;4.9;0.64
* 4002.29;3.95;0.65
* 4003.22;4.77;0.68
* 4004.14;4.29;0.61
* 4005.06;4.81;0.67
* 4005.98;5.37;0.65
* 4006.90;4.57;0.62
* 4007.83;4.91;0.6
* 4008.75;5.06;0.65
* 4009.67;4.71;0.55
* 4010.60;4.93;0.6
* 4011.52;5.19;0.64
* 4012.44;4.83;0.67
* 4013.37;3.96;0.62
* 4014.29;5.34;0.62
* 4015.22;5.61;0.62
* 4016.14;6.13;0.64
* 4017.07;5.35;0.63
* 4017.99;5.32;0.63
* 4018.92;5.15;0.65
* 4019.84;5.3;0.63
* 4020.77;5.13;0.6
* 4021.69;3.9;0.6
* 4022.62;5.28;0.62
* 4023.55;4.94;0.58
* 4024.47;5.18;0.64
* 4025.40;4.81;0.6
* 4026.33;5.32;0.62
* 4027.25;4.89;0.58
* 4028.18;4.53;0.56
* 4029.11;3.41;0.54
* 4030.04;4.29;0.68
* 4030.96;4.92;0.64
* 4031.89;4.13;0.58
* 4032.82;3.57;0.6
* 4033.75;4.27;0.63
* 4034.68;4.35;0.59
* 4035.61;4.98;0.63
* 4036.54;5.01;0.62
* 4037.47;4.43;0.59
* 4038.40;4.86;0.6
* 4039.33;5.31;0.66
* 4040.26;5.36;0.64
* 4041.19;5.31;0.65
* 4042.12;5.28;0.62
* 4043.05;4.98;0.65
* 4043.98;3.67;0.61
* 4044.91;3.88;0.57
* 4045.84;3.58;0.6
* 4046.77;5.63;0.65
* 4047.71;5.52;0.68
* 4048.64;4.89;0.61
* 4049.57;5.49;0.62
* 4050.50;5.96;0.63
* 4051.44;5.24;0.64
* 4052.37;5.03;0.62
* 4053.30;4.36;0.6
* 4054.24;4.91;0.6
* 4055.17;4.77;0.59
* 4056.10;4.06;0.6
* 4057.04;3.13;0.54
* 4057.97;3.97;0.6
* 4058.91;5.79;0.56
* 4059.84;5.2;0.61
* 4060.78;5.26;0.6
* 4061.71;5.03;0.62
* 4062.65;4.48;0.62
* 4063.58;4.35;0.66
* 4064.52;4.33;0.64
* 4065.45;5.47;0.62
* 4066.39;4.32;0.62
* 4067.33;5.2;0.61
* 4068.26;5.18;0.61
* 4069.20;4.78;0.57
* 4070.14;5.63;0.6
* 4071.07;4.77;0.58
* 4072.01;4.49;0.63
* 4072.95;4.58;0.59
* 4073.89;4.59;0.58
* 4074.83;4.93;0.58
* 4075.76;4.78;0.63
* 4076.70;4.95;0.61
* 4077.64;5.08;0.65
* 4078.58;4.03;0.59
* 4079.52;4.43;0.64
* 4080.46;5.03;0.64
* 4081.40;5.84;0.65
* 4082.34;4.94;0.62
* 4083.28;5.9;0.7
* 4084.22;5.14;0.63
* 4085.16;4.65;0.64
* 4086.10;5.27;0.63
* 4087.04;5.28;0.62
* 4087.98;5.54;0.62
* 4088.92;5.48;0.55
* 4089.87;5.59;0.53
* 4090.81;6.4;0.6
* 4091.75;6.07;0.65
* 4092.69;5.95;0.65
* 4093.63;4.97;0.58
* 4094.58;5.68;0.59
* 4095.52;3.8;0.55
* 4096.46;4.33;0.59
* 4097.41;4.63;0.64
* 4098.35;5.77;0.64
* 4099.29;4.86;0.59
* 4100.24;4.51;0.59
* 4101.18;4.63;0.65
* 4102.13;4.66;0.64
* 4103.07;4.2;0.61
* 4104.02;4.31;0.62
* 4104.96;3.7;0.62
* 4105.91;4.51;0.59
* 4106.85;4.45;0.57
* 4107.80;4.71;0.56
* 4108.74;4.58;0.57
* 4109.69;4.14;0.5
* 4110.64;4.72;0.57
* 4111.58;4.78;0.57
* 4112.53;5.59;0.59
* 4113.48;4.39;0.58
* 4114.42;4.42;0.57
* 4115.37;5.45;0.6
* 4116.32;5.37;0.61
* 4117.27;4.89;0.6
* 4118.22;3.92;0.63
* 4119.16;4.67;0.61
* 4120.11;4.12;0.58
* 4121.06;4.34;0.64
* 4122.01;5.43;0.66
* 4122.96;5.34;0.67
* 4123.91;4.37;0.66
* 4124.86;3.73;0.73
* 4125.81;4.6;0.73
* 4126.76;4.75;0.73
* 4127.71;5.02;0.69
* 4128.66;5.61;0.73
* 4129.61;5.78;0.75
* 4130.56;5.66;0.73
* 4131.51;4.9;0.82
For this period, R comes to 1.56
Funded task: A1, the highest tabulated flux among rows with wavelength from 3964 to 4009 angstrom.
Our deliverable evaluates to 5.46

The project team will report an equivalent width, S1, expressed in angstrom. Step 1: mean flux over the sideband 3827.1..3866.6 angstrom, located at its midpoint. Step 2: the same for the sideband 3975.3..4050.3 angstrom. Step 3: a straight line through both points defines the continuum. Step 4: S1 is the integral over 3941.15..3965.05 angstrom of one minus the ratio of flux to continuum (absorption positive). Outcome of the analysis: 4.6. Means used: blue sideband 2.77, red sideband 4.62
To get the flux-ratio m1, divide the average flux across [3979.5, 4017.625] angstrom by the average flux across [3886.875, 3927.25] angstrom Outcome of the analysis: 1.24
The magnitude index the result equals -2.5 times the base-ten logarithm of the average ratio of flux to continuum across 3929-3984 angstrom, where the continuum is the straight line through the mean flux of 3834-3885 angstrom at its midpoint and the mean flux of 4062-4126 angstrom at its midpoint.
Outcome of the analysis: 0.34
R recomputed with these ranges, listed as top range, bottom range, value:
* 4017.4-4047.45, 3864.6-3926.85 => 1.45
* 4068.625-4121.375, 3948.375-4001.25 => 1.48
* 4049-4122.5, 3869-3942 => 1.69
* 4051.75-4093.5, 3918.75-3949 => 2.01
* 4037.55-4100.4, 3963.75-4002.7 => 1.44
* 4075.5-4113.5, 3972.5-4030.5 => 1.16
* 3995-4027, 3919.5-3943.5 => 2.04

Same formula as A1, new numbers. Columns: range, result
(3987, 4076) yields 6.13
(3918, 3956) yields 4.89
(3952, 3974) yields 4.12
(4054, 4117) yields 6.4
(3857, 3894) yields 4.19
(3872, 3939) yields 5.66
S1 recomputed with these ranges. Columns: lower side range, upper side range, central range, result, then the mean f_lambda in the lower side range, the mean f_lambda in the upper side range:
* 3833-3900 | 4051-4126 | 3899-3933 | -0.51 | 3.04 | 4.84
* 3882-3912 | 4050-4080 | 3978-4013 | -2.10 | 3.44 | 4.78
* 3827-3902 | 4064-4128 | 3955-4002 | 5.18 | 3.01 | 4.87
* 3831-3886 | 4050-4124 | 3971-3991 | 1.61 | 2.89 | 4.87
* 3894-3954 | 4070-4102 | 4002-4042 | -4.70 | 3.22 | 5.06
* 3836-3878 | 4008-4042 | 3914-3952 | 9.16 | 3.02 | 4.87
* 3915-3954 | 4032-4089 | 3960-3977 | 5.74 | 2.91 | 4.85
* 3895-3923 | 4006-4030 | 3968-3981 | 5.05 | 3.84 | 4.94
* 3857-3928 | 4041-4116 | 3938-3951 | 3.33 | 3.45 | 4.88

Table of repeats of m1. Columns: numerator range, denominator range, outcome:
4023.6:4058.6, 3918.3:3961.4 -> 1.60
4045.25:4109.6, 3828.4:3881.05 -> 1.69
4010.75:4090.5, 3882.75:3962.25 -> 1.51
